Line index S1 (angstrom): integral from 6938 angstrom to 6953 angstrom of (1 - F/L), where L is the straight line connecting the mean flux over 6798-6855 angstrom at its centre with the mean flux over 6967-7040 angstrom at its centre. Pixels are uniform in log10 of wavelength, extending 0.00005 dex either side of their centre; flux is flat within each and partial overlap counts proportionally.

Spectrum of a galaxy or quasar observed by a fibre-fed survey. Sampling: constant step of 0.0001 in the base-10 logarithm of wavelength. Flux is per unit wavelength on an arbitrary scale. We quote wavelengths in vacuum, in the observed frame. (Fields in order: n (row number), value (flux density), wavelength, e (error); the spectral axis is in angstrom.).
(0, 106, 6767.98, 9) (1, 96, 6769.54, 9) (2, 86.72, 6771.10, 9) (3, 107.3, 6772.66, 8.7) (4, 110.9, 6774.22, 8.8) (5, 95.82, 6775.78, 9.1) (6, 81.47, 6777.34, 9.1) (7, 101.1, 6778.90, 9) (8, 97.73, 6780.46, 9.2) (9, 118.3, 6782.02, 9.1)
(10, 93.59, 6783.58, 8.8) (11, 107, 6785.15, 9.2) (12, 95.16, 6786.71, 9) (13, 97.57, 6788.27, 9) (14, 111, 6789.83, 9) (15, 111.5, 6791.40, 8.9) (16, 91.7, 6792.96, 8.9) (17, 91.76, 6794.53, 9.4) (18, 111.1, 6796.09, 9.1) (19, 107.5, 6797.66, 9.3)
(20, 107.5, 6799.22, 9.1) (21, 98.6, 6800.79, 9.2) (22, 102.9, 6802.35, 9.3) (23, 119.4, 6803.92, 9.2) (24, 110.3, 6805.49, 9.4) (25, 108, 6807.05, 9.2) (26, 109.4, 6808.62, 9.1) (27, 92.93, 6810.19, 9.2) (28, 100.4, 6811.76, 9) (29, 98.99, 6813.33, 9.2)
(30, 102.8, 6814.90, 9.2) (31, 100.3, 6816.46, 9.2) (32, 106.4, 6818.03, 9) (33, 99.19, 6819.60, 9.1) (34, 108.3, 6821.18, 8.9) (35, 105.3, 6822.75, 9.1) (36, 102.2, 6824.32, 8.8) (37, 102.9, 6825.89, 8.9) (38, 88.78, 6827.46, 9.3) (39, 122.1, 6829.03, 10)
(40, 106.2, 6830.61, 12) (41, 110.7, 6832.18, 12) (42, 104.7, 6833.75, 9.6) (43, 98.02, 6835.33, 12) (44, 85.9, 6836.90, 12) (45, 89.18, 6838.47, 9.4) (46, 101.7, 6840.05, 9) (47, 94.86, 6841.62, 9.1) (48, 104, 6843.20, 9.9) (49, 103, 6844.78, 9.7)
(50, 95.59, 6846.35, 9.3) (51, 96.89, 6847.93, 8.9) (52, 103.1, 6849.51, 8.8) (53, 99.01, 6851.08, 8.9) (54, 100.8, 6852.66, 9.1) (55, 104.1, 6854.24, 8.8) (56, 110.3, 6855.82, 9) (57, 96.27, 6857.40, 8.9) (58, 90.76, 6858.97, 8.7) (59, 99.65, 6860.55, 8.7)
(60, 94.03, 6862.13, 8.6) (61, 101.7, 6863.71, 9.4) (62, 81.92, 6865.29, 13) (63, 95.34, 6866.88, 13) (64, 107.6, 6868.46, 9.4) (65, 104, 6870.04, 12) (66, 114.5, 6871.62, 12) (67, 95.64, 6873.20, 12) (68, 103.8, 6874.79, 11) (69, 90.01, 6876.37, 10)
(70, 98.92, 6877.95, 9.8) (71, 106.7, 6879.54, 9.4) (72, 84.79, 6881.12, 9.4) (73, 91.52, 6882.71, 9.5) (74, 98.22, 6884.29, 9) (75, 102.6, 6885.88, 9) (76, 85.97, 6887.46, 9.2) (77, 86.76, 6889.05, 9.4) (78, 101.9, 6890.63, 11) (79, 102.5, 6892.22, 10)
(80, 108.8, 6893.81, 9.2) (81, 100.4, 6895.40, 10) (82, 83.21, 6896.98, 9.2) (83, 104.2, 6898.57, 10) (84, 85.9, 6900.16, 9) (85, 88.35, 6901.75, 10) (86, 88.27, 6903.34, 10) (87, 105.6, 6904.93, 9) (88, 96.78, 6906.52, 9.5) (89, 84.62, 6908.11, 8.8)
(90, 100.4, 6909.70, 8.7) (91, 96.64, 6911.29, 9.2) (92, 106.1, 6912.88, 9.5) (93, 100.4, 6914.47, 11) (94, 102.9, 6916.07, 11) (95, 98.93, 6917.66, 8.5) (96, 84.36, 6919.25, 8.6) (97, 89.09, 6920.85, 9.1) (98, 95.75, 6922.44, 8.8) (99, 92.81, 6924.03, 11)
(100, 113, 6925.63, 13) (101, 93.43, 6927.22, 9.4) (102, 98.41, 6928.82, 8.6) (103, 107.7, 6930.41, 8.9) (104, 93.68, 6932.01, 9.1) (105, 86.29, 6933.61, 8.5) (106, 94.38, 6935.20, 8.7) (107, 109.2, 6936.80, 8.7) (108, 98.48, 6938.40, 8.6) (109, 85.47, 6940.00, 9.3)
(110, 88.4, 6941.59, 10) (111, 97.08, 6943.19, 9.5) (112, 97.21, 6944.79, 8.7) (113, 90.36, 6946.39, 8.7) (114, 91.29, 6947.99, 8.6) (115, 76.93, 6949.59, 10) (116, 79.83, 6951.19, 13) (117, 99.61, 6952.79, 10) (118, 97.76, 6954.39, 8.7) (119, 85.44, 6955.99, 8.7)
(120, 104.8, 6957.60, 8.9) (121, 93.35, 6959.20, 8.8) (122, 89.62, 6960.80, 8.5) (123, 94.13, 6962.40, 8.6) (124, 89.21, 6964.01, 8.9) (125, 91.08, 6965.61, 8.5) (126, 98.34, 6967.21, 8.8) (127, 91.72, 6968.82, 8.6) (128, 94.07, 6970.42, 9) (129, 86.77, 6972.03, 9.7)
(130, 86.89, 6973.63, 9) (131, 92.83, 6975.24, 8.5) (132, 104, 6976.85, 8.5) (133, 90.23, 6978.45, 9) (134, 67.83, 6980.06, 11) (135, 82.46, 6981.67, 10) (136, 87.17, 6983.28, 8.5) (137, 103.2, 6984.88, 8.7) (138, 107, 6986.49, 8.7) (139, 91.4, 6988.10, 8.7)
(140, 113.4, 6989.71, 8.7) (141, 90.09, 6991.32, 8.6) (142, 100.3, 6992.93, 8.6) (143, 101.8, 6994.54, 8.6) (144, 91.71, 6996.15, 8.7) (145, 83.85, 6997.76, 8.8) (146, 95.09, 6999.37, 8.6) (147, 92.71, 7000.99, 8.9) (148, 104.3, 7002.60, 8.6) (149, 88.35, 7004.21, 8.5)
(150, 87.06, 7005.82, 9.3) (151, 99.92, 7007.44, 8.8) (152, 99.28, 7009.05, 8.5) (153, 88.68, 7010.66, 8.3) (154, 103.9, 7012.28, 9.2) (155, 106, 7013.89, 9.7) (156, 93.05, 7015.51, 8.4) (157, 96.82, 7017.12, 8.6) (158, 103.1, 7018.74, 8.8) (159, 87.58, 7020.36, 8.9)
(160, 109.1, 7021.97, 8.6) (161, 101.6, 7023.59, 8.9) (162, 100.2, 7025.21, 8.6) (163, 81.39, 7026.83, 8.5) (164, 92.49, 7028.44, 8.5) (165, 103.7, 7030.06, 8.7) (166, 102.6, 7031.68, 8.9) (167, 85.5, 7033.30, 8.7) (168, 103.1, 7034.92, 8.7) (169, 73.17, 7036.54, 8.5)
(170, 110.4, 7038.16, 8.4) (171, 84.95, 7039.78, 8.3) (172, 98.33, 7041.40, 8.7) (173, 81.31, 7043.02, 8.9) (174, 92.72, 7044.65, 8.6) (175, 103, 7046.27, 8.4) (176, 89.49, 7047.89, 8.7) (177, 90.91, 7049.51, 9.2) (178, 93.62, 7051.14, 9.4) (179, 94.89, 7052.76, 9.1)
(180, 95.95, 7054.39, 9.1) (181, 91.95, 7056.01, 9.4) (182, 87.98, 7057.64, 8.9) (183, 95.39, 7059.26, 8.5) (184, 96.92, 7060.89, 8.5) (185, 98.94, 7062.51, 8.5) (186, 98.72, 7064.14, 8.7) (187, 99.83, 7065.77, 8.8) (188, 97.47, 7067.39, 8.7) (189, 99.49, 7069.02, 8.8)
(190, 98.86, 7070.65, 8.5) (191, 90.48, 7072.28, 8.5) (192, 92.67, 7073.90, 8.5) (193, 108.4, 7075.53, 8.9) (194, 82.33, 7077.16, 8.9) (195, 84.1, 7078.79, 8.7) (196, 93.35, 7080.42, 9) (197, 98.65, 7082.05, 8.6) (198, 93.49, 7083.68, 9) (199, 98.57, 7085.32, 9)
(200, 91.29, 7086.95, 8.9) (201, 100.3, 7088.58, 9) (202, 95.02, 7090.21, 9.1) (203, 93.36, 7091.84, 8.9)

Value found 1.1 angstrom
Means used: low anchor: 102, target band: 89.9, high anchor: 94.8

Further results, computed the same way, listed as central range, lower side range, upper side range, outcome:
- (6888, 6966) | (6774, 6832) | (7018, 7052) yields 2.9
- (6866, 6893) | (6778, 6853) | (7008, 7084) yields 0.6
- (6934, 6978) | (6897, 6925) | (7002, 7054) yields 1.1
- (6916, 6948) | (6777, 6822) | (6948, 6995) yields -0.2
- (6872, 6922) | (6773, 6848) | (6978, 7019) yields 1.4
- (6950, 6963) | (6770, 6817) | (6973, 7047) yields 0.6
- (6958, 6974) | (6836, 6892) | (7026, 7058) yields 0.5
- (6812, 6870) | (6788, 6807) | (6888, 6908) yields 0.4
